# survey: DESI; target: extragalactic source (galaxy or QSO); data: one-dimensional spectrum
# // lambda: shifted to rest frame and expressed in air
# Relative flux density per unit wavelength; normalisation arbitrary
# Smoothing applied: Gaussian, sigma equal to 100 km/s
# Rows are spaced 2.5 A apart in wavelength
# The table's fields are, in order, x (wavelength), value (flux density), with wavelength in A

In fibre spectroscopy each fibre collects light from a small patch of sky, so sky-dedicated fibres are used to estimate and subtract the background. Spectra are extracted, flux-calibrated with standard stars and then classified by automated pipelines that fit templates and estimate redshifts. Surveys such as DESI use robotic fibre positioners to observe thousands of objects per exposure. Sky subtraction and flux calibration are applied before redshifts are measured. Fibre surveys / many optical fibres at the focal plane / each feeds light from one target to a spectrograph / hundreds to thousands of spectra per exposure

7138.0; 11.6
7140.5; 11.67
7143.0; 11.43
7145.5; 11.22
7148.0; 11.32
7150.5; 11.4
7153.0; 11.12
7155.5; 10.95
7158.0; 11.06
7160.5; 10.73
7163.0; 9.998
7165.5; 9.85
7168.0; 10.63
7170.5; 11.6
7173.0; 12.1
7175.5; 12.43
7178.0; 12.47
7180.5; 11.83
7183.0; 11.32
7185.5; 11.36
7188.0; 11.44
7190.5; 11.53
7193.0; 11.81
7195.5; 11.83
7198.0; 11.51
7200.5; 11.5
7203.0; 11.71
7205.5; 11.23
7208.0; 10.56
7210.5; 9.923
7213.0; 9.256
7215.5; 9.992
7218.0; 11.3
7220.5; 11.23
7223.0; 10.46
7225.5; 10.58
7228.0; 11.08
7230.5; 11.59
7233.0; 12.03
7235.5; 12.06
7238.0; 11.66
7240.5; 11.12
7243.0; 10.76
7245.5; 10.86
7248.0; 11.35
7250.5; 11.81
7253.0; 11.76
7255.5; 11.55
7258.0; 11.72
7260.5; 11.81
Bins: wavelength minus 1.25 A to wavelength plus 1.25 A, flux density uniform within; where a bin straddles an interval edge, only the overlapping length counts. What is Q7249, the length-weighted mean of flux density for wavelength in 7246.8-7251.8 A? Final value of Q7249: 11.6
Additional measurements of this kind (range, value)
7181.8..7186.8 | 11.3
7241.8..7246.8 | 10.8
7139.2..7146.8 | 11.4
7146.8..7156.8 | 11.2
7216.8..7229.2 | 10.9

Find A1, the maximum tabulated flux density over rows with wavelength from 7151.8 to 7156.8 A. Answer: 11.12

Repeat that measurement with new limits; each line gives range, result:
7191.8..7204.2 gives 11.83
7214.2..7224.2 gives 11.3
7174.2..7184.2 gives 12.47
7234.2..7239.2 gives 12.06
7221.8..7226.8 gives 10.58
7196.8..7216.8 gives 11.71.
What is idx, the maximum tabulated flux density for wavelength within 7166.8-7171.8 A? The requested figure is 11.6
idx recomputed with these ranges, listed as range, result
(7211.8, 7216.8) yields 9.992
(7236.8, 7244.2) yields 11.66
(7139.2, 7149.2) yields 11.67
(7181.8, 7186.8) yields 11.36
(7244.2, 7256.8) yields 11.81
